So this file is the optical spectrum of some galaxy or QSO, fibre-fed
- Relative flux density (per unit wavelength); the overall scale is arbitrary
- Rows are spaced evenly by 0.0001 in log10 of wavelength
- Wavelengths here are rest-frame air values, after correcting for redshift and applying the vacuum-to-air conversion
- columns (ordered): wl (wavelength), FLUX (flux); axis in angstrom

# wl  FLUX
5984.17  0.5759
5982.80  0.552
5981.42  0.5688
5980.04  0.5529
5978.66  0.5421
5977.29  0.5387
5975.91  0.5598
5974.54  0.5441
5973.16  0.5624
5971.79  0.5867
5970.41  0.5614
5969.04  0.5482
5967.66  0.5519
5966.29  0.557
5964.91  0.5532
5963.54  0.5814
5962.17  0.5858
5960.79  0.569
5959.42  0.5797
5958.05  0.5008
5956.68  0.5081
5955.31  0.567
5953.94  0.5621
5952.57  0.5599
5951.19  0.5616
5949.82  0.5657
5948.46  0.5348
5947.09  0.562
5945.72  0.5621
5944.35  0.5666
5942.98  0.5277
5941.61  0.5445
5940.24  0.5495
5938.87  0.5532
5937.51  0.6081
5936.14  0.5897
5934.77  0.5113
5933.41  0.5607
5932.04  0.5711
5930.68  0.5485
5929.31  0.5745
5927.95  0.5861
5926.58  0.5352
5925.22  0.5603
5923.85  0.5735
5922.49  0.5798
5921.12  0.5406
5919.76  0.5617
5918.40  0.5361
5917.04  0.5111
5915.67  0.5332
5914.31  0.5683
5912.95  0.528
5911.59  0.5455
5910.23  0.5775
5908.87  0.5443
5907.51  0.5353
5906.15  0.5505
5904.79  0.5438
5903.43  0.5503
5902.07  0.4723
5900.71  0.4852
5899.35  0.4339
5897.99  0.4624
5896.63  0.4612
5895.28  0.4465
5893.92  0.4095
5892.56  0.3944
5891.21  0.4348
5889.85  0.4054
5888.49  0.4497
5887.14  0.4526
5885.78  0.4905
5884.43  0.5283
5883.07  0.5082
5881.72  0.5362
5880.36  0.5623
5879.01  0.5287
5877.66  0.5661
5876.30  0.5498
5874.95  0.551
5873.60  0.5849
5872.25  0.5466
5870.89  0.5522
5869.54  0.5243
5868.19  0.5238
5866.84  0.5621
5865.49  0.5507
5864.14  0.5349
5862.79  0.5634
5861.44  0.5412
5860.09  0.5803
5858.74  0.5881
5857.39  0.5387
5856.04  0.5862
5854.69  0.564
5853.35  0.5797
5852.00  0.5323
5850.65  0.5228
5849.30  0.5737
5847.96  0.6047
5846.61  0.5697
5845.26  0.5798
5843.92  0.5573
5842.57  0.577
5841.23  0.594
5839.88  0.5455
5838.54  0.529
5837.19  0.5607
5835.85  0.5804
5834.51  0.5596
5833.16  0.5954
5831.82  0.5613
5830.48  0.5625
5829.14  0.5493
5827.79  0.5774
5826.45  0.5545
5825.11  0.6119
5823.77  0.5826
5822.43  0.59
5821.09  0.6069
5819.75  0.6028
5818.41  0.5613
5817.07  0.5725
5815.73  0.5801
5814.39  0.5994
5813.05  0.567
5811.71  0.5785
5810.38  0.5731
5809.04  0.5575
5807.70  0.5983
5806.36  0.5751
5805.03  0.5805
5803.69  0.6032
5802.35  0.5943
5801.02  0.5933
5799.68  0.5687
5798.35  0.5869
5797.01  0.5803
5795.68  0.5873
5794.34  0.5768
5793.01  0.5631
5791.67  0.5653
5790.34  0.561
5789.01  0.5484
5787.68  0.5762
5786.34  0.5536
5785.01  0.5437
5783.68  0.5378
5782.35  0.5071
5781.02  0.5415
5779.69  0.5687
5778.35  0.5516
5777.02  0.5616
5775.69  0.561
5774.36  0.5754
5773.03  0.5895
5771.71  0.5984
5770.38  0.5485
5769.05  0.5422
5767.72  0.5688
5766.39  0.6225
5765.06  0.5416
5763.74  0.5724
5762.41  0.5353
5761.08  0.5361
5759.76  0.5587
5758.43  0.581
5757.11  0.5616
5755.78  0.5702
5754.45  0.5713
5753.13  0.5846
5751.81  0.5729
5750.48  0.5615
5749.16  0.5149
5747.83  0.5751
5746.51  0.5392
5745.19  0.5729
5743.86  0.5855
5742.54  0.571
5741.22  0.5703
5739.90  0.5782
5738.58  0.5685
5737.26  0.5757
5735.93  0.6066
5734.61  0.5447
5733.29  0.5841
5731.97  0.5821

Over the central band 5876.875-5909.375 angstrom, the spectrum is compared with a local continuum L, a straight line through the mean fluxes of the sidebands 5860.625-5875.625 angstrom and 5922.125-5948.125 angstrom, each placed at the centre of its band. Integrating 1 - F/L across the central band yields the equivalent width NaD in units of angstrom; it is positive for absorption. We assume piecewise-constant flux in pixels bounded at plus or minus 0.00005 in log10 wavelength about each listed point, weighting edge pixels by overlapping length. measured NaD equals 3.75 angstrom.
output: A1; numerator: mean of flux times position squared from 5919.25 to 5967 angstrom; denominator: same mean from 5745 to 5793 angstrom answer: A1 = 1.1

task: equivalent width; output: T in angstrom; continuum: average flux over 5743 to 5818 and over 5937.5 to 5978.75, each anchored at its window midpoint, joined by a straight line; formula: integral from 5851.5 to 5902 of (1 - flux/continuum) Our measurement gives 4.1 angstrom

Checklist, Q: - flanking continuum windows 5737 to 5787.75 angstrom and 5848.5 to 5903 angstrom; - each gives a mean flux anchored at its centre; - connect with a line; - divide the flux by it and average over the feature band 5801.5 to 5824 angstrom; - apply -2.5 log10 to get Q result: -0.080 mag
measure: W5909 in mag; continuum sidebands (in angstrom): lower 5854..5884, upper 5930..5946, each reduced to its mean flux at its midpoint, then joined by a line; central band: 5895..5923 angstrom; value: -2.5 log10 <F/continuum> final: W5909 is 0.065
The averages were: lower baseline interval 0.552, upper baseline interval 0.558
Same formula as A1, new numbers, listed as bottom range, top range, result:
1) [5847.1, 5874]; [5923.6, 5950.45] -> 1.03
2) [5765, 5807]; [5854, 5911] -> 0.94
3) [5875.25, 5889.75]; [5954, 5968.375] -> 1.11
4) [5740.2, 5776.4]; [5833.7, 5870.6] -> 1.02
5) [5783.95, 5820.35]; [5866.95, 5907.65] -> 0.90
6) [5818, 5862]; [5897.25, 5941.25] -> 0.98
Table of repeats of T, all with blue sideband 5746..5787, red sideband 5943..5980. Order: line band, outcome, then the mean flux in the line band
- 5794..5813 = -0.8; 0.582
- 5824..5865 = -0.6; 0.566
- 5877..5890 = 1.2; 0.507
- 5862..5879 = 0.2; 0.55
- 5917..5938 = -0.1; 0.56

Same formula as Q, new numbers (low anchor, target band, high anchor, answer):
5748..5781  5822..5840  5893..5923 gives -0.05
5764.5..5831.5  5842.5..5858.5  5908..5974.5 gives 0.00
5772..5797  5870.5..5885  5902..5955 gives 0.02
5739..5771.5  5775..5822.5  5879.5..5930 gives -0.04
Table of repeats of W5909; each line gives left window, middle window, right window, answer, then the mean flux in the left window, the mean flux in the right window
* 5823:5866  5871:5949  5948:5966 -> 0.06 mag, 0.566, 0.556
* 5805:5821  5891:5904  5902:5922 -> 0.20 mag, 0.58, 0.542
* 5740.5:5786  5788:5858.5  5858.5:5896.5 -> -0.07 mag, 0.562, 0.515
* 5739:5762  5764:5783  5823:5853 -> 0.00 mag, 0.565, 0.567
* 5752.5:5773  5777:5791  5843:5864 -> 0.03 mag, 0.567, 0.565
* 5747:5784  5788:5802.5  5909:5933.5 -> -0.03 mag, 0.561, 0.555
